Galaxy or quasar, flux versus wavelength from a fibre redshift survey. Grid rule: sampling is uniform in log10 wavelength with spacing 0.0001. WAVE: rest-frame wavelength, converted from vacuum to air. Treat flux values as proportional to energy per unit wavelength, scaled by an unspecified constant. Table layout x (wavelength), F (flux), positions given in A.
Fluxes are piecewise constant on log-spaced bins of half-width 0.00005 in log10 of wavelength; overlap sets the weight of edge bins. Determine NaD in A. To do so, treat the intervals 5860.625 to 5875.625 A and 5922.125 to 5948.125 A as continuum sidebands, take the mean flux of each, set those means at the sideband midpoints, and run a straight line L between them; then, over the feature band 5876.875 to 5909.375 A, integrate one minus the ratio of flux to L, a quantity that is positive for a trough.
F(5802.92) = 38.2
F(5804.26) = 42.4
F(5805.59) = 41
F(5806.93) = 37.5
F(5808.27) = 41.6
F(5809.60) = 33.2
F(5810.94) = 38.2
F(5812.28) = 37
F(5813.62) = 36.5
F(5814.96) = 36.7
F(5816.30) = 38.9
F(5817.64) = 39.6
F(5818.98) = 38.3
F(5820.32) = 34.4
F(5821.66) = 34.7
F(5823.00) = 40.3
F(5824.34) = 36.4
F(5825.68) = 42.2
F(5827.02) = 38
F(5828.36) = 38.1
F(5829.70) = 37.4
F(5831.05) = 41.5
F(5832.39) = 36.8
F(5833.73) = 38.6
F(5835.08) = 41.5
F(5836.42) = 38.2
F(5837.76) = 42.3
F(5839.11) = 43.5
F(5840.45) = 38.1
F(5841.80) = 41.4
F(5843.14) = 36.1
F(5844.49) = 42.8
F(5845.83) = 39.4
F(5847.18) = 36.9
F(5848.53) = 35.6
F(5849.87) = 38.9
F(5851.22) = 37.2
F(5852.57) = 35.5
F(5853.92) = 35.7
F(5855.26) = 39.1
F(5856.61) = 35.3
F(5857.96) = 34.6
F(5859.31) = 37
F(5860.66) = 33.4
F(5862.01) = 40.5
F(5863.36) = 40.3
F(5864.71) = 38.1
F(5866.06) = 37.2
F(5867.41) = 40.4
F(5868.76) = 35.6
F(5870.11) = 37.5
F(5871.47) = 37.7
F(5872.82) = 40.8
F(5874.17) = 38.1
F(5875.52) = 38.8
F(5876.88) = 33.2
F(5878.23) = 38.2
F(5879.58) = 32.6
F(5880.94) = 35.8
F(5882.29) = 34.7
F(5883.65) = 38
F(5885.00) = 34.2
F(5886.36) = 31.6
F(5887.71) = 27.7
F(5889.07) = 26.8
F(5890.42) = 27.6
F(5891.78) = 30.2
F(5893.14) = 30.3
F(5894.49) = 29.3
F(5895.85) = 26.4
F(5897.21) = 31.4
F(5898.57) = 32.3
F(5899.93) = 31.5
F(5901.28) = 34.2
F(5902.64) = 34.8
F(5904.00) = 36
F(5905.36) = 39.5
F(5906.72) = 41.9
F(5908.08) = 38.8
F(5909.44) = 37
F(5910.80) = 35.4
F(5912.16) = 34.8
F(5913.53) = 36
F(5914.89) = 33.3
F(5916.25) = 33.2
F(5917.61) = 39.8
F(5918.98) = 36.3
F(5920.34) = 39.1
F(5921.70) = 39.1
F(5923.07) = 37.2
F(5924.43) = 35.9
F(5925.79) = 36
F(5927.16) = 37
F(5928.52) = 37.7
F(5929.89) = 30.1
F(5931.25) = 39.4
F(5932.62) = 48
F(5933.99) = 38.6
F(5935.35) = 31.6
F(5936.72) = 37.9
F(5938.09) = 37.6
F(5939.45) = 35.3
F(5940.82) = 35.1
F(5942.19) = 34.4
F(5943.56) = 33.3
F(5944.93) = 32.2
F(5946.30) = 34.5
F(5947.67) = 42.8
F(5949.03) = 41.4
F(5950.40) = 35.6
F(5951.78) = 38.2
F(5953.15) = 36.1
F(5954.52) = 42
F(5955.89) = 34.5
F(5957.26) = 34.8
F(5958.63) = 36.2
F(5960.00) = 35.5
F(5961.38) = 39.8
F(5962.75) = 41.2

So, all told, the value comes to 3.8 A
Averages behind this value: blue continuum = 38.4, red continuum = 36.5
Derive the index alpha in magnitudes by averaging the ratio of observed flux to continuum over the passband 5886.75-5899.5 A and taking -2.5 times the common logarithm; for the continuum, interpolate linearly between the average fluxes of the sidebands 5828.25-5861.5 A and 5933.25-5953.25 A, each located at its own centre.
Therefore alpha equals 0.26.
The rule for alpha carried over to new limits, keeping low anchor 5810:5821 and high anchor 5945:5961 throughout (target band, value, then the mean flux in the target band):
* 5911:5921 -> 0.04 mag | 36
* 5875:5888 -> 0.08 mag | 34.6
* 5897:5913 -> 0.05 mag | 35.8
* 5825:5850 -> -0.06 mag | 39.3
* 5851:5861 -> 0.04 mag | 36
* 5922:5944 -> 0.02 mag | 36.6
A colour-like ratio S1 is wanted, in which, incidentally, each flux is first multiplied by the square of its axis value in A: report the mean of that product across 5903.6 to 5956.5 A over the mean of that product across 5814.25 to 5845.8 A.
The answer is 1.0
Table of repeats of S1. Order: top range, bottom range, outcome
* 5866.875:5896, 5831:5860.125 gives 0.90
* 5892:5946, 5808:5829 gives 0.98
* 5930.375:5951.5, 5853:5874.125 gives 1.02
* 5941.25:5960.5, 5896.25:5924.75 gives 1.03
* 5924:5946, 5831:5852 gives 0.95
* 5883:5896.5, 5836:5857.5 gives 0.80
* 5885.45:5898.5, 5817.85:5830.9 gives 0.79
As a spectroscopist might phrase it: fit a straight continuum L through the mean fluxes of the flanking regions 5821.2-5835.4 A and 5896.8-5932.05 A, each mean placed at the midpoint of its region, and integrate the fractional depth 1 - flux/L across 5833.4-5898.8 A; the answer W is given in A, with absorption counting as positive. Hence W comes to 2.7 A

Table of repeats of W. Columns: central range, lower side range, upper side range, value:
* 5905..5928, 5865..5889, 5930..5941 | 0.0 A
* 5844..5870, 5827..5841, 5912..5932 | 0.8 A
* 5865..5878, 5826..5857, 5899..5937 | 0.1 A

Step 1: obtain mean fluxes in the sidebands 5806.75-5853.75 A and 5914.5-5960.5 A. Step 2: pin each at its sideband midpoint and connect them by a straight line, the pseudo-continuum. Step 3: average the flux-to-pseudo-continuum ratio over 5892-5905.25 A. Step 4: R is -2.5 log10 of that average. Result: 0.165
